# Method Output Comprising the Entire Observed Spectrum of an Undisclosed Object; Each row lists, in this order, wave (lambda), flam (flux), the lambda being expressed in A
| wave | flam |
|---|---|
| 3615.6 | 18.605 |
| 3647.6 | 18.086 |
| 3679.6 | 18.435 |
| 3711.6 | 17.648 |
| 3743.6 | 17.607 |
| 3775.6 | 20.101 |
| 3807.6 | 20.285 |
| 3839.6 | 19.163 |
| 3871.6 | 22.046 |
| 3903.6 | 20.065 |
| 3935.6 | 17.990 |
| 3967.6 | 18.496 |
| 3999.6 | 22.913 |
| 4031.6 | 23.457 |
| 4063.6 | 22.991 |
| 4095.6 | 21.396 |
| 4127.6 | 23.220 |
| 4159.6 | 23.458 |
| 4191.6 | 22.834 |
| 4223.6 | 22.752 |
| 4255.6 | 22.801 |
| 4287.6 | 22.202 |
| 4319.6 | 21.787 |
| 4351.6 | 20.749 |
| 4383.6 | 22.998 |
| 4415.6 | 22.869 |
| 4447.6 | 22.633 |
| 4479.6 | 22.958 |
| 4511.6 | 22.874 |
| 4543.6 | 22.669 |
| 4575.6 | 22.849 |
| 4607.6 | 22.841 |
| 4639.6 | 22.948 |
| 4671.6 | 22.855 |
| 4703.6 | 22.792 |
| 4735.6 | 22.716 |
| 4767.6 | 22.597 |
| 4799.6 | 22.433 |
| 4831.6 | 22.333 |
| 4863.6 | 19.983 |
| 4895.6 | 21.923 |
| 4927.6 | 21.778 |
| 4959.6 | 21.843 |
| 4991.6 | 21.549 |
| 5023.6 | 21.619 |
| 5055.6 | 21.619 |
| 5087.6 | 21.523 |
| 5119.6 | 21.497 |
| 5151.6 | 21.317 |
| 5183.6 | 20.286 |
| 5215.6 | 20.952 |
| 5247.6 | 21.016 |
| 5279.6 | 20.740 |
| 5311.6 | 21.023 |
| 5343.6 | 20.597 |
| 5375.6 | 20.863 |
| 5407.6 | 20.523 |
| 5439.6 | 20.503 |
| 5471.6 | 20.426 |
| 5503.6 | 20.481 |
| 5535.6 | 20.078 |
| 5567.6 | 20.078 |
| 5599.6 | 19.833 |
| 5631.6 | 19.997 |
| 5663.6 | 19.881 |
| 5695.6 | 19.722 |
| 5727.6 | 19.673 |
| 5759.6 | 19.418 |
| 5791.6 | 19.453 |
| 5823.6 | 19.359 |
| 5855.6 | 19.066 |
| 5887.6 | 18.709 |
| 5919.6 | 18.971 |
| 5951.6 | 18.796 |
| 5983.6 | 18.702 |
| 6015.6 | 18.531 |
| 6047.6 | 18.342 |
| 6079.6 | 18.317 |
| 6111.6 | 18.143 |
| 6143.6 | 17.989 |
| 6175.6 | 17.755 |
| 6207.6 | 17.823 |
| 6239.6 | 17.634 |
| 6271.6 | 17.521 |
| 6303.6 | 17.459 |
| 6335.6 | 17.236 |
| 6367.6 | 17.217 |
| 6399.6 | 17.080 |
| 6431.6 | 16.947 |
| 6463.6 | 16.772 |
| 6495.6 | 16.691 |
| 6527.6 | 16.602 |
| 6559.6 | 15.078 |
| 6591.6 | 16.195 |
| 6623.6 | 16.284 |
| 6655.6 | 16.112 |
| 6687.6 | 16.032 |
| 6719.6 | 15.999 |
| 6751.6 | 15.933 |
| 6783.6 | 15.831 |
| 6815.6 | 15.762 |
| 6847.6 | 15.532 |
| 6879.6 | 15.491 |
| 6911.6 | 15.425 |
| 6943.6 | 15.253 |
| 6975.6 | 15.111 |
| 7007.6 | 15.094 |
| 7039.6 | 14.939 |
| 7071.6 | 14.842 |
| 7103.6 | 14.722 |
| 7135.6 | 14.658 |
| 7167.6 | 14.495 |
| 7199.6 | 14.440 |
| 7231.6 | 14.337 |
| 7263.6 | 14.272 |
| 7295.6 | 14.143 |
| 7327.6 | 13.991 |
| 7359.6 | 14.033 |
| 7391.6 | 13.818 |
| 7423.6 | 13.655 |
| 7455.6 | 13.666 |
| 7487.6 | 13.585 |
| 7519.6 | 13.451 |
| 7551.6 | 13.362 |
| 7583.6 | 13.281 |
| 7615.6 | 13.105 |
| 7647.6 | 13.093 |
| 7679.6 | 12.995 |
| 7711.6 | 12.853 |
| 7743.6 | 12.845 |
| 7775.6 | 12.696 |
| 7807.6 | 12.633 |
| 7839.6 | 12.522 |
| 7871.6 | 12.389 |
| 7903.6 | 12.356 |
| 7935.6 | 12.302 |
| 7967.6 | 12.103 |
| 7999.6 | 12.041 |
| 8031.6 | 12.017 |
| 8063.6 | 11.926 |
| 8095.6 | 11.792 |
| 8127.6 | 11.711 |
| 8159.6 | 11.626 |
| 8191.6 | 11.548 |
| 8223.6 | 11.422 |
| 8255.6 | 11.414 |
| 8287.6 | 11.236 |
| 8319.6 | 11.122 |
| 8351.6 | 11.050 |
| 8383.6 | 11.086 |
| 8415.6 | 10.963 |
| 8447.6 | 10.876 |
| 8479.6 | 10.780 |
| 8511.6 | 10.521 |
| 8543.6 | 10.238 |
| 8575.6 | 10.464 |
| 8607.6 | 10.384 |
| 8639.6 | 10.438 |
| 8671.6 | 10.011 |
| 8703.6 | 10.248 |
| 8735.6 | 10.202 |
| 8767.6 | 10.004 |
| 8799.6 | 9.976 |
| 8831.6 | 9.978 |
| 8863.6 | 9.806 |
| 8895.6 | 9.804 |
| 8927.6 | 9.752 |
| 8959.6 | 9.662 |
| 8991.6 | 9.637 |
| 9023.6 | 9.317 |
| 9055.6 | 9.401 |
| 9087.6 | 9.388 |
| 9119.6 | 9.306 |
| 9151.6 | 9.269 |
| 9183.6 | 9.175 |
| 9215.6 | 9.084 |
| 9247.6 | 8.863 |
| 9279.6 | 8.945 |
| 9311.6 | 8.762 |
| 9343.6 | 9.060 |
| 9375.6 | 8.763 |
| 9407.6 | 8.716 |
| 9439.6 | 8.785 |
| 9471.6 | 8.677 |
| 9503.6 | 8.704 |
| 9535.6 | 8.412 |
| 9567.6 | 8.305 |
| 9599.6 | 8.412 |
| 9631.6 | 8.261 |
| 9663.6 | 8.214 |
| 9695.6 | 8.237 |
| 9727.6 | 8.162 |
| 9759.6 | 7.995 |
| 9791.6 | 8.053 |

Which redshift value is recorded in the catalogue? 0.00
